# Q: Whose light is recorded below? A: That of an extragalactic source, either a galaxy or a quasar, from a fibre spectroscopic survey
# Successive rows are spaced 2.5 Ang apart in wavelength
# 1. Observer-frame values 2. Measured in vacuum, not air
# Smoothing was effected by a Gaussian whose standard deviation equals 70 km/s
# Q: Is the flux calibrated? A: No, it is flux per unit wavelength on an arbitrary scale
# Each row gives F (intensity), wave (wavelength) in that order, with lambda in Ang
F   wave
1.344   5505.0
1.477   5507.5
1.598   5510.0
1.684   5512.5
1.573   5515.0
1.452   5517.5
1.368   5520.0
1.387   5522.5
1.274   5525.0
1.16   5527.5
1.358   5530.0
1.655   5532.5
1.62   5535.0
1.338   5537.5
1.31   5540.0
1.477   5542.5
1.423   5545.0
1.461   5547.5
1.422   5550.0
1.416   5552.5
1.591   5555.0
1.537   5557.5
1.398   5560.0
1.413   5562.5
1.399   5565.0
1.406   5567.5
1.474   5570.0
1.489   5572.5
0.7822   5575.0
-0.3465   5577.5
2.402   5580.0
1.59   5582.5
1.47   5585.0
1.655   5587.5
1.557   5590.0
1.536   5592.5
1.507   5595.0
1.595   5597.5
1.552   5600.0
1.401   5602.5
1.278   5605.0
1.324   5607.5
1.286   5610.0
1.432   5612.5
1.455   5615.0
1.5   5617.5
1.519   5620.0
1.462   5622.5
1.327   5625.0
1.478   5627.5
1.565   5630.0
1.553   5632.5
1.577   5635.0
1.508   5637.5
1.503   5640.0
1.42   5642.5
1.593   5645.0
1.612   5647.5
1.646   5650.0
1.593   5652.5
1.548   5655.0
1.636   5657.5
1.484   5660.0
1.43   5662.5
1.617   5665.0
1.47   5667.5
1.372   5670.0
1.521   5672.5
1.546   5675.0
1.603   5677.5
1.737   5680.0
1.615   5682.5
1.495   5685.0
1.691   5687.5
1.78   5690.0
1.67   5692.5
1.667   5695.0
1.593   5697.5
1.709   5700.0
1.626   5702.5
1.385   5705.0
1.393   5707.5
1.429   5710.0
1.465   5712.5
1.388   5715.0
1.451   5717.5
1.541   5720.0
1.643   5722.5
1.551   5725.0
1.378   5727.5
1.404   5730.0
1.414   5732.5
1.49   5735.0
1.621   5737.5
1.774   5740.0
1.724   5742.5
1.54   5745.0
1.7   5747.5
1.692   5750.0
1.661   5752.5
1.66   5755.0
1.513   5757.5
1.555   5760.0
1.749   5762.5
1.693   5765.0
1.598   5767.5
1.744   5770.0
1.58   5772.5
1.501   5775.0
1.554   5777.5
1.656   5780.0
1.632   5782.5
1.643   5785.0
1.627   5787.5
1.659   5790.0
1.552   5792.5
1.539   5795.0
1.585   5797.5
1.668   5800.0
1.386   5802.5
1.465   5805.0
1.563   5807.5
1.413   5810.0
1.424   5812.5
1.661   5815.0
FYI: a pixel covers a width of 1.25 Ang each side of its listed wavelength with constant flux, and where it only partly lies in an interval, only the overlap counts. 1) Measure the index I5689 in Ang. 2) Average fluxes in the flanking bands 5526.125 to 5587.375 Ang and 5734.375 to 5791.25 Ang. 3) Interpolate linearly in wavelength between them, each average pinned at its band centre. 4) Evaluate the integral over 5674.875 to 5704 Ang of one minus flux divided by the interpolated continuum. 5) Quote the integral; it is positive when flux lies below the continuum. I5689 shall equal -1.8 Ang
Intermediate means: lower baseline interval 1.39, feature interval 1.65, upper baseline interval 1.63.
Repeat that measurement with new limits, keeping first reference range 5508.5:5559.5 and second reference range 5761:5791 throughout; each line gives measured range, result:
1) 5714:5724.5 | 0.5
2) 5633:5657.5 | -0.3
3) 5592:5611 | 0.9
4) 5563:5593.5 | 2.5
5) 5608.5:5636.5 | 1.0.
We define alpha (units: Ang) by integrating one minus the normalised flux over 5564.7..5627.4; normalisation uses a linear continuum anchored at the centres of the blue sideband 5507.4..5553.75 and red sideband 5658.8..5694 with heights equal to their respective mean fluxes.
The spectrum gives 4.2 Ang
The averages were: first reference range 1.44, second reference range 1.57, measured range 1.4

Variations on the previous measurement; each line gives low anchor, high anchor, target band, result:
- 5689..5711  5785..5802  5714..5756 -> 0.6 Ang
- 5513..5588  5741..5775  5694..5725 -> 1.2 Ang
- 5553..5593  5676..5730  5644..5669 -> -1.0 Ang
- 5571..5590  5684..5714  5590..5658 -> -4.3 Ang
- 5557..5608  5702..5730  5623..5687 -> -4.5 Ang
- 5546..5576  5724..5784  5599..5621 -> 0.6 Ang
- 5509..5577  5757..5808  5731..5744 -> -0.3 Ang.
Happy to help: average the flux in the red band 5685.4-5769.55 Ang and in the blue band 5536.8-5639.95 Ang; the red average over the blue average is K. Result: 1.11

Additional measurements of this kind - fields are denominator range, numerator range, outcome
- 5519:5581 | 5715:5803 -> 1.17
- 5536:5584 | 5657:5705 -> 1.16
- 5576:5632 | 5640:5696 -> 1.10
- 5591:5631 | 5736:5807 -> 1.11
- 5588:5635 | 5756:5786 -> 1.10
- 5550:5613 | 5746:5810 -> 1.14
